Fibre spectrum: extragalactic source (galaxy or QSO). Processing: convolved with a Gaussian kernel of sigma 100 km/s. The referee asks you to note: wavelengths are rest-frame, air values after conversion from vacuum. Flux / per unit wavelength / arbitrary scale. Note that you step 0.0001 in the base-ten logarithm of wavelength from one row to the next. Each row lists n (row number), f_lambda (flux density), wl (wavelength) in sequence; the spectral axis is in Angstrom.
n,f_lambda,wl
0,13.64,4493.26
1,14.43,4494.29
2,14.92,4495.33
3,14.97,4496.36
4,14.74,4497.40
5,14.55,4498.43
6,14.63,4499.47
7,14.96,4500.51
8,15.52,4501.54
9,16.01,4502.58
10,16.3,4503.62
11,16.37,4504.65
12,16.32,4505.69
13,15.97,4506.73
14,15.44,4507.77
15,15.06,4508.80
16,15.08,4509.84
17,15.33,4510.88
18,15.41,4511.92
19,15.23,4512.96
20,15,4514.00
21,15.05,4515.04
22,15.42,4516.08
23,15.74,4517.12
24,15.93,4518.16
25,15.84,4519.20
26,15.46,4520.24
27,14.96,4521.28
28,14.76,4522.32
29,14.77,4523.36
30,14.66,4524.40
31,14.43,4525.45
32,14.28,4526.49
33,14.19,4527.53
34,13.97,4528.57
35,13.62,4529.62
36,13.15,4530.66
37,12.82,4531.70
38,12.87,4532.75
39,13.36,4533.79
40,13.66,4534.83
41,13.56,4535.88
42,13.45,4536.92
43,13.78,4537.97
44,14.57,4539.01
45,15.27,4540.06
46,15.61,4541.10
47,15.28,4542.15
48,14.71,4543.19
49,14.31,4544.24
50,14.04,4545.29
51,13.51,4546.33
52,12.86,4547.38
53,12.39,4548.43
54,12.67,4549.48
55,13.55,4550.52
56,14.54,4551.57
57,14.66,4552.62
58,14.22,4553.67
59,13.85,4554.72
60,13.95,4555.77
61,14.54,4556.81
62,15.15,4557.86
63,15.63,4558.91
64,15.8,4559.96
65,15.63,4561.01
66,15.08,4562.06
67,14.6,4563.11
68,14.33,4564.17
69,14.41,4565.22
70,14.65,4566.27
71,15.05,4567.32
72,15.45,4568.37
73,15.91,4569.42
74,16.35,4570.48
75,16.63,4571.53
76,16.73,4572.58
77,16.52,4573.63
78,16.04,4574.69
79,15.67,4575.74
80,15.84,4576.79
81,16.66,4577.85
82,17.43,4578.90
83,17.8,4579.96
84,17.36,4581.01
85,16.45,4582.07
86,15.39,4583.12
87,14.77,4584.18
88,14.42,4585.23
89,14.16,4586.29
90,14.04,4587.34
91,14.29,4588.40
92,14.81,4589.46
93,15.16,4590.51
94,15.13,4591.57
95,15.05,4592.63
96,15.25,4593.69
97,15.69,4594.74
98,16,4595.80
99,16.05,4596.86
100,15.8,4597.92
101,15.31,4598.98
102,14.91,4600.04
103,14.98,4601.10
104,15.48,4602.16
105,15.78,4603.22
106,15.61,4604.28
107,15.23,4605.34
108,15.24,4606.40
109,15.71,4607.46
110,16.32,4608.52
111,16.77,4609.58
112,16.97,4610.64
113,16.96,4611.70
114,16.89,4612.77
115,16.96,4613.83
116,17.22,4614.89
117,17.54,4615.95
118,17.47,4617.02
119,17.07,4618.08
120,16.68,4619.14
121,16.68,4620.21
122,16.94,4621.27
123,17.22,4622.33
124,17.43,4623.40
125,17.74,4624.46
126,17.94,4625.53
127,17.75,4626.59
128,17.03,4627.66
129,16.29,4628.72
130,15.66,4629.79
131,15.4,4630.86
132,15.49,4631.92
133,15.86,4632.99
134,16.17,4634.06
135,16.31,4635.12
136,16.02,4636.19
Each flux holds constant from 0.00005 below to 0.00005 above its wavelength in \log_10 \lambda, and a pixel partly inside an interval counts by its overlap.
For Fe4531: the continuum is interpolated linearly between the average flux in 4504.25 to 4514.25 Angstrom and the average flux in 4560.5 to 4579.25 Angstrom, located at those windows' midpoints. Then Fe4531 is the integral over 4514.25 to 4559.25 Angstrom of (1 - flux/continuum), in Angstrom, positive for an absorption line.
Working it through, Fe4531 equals 3.75 Angstrom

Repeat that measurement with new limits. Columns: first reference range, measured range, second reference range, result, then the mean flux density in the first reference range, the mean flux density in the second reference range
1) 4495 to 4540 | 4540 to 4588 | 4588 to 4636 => 1.3 Angstrom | 14.8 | 16.2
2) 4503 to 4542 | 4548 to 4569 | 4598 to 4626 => 1.3 Angstrom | 14.8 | 16.5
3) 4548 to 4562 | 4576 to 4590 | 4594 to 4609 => -0.5 Angstrom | 14.4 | 15.6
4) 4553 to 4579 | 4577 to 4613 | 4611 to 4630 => 1.4 Angstrom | 15.4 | 17.1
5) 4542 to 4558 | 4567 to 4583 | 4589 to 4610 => -1.8 Angstrom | 14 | 15.5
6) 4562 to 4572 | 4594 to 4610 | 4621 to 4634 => 0.4 Angstrom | 15.2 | 16.7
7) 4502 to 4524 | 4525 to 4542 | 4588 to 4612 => 1.7 Angstrom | 15.5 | 15.6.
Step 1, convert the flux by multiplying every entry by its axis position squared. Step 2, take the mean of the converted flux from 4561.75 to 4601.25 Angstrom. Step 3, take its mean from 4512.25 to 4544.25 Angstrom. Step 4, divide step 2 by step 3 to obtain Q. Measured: 1.10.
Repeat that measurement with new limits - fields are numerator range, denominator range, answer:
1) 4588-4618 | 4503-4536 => 1.11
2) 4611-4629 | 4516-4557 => 1.25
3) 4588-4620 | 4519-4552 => 1.17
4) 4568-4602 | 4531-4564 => 1.12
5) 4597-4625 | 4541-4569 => 1.16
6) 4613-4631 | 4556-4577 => 1.13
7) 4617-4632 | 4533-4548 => 1.24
